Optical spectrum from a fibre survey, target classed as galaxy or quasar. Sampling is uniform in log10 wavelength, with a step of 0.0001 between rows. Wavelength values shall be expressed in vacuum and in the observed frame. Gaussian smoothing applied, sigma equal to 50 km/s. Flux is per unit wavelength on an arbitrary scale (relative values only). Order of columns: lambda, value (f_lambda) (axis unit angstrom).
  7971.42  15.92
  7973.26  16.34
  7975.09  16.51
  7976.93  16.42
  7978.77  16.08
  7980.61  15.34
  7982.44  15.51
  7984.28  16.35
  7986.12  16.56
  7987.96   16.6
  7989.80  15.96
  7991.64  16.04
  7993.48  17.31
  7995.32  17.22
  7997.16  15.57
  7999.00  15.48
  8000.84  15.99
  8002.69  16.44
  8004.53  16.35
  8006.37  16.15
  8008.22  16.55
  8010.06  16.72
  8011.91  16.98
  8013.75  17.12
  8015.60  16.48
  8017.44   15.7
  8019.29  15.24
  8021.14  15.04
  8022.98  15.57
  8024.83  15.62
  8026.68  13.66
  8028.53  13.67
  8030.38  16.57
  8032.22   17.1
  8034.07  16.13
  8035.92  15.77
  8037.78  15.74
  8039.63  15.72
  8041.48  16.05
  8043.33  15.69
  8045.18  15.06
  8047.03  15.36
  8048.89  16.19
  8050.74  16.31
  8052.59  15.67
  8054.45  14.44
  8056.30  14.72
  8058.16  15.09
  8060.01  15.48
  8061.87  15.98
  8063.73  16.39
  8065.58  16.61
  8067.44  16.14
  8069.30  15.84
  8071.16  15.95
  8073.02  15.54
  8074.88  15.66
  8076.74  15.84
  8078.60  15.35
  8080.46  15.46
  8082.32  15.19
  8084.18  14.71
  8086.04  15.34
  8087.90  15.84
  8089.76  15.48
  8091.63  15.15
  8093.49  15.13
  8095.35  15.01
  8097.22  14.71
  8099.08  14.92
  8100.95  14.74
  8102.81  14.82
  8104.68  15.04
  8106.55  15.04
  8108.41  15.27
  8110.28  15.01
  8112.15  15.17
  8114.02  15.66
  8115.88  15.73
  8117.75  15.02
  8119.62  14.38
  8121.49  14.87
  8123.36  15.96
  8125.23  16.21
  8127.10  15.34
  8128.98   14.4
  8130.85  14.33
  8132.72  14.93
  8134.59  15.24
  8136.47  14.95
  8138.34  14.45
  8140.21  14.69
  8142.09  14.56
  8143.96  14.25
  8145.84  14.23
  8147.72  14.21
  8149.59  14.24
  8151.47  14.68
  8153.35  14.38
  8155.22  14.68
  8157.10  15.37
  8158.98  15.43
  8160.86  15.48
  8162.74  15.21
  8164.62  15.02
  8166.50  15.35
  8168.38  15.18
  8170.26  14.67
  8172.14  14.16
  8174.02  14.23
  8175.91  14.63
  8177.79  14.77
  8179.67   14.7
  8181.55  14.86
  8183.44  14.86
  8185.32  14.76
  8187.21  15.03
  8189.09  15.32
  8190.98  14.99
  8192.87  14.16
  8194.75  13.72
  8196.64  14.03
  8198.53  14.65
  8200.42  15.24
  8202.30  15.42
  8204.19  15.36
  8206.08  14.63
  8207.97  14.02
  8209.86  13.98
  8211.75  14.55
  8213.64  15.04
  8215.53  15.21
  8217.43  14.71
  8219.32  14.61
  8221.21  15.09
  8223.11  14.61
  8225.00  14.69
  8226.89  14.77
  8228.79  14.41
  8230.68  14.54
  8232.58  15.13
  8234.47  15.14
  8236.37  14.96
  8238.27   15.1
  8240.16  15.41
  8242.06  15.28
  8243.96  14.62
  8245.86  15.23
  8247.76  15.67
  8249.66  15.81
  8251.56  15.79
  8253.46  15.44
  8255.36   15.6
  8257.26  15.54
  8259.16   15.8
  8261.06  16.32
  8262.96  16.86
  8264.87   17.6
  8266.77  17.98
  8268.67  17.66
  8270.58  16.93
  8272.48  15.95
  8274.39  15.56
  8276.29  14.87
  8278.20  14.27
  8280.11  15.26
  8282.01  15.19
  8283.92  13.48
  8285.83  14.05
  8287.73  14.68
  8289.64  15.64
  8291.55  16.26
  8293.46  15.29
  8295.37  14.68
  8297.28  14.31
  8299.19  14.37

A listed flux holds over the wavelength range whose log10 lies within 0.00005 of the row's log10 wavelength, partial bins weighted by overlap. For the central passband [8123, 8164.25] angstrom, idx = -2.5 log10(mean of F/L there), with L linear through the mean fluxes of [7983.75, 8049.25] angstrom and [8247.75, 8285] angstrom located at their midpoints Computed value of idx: 0.08 mag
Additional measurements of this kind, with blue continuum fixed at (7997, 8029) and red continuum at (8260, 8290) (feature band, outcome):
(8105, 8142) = 0.05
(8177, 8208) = 0.07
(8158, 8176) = 0.06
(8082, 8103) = 0.05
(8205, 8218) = 0.09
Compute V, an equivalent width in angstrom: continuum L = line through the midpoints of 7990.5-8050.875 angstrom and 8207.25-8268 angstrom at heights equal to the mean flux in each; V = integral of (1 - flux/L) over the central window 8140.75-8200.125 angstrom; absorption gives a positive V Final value 3.1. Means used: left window 16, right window 15.3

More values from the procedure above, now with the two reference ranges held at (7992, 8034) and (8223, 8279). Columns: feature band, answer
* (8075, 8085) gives 0.4 angstrom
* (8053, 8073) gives 0.4 angstrom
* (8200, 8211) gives 0.7 angstrom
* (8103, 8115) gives 0.5 angstrom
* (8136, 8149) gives 1.1 angstrom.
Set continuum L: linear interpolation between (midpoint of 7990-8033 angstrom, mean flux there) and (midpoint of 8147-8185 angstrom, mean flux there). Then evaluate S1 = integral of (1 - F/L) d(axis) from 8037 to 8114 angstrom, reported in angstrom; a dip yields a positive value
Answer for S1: 0.4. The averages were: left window 16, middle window 15.4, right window 14.8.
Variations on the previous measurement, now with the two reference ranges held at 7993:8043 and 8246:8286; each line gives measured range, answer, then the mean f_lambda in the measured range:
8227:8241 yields 0.8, 14.9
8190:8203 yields 1.0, 14.6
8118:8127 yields 0.3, 15.3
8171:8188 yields 1.3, 14.7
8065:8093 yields 0.6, 15.6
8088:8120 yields 1.6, 15.1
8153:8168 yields 0.7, 15.1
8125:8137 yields 0.7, 15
